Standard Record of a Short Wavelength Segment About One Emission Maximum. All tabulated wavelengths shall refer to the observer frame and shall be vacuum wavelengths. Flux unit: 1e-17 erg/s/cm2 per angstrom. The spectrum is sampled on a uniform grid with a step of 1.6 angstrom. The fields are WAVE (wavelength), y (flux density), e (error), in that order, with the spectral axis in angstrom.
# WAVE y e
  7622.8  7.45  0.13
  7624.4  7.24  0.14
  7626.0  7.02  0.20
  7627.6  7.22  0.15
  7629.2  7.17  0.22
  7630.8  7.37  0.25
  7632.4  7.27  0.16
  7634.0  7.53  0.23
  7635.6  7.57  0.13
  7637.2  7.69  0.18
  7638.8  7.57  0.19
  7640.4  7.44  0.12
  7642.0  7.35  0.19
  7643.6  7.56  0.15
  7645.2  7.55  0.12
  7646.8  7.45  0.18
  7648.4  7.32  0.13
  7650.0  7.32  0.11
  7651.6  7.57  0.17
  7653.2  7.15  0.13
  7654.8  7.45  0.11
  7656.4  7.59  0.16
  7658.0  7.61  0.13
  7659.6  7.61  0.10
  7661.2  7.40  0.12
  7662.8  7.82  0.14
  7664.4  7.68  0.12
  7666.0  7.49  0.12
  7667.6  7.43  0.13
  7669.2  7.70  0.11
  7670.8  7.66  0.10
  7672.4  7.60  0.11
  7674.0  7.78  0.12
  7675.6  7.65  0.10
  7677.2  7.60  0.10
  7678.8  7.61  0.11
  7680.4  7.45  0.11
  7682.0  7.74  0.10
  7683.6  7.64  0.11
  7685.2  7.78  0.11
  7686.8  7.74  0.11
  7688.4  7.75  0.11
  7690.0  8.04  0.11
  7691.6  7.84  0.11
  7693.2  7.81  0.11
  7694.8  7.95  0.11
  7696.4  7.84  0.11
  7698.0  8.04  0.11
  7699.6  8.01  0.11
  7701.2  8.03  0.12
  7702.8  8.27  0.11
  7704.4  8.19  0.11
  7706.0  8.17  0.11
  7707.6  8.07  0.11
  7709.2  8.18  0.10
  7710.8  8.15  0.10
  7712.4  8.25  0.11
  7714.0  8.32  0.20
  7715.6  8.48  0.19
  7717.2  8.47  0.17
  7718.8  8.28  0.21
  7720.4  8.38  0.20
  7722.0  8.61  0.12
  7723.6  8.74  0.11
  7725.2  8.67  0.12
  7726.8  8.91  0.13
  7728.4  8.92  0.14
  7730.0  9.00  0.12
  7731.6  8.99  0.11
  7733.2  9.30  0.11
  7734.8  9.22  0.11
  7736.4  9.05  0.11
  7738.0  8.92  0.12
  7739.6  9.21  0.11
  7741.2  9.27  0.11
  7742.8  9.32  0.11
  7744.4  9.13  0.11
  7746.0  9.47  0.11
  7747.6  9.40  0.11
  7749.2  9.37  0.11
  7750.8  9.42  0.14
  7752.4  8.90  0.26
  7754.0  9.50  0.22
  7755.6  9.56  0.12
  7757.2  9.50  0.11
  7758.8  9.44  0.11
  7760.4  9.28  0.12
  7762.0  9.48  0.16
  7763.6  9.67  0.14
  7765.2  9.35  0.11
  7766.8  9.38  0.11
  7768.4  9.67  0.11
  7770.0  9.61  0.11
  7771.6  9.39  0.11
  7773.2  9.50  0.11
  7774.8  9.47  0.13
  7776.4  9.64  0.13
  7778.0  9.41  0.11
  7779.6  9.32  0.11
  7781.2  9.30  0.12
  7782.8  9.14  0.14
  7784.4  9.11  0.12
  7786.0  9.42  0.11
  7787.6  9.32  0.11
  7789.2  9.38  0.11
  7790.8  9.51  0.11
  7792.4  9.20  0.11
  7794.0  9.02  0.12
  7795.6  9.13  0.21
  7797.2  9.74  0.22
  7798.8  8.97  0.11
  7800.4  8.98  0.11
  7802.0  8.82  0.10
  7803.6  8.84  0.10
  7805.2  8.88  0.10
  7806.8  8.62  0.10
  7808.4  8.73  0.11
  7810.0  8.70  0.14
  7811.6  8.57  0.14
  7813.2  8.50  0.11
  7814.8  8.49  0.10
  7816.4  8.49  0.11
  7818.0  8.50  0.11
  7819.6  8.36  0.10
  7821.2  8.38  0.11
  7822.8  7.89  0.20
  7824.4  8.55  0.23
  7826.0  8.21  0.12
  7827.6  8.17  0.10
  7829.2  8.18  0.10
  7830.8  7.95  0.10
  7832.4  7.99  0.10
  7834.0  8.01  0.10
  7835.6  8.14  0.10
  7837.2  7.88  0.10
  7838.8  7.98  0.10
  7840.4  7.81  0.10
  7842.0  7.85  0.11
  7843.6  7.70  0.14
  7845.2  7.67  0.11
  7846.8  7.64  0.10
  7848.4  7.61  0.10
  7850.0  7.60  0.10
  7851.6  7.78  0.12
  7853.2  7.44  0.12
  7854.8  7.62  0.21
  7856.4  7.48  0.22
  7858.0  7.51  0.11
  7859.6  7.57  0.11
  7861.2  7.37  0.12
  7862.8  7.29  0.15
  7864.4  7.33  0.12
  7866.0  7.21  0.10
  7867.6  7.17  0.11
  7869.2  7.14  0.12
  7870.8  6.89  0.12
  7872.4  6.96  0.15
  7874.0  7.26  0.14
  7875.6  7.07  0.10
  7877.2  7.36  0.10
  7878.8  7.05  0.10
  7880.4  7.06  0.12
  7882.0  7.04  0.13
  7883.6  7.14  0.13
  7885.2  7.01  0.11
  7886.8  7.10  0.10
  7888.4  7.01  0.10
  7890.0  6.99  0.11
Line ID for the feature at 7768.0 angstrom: Mg II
